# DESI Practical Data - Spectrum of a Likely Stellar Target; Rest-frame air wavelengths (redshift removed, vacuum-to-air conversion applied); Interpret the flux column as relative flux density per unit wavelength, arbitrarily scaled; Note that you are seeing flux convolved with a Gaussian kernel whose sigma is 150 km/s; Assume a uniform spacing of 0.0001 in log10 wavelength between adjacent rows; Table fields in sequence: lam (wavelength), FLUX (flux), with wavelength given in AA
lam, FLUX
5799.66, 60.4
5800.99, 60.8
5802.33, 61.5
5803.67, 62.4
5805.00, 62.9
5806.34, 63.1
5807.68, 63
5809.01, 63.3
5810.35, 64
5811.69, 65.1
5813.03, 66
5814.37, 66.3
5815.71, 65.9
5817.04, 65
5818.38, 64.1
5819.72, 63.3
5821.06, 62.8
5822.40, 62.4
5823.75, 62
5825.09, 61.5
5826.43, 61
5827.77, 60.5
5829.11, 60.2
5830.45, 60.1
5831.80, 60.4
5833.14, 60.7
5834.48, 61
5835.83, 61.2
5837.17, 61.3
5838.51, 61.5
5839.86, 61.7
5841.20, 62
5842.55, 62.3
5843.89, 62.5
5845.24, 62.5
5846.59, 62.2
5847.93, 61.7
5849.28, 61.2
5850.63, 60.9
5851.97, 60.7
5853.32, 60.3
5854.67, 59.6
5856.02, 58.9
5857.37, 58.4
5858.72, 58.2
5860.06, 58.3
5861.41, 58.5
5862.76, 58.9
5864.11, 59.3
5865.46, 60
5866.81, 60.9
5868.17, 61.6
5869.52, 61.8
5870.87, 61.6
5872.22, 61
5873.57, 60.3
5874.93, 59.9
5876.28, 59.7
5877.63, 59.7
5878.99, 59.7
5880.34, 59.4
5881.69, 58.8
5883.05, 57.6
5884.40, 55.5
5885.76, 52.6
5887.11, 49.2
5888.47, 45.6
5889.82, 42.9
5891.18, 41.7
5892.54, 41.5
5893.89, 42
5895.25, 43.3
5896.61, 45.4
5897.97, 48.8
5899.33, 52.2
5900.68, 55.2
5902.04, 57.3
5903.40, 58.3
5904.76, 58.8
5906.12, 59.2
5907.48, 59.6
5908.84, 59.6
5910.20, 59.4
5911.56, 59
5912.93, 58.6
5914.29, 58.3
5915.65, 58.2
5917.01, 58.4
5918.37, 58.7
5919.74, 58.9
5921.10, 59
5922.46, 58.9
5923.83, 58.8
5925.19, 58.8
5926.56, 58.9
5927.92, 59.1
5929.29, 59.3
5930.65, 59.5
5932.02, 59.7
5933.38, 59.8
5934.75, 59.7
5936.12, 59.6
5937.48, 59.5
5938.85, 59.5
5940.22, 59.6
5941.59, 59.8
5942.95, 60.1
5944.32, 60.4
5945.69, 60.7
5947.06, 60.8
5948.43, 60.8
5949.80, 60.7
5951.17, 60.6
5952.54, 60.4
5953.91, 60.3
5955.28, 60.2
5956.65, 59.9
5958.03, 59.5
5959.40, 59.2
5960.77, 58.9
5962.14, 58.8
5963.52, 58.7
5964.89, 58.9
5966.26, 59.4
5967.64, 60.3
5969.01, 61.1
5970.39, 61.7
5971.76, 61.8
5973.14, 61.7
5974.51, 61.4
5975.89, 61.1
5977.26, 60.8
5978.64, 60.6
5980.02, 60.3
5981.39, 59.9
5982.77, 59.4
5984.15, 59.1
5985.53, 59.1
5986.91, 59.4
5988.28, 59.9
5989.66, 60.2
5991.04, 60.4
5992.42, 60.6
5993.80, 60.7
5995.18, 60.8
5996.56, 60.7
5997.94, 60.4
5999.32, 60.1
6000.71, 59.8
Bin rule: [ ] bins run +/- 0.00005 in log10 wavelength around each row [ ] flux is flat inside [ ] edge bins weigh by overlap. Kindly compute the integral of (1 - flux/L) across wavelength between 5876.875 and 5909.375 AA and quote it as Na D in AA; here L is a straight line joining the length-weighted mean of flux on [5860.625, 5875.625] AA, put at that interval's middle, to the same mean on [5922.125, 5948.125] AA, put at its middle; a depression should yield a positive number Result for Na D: 4.0 AA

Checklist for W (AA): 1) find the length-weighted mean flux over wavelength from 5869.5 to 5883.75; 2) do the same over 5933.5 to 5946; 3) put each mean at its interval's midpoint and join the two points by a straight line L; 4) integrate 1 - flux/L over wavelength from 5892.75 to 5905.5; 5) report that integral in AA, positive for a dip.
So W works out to 1.9 AA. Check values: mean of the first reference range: 59.9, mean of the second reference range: 59.8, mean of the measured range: 51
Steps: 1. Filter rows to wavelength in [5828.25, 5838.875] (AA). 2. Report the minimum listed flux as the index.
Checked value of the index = 60.1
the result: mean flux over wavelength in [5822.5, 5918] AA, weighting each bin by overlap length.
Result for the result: 57.8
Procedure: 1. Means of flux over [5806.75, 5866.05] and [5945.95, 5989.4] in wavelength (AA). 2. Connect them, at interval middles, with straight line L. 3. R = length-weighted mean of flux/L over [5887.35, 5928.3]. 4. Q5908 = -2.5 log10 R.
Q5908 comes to 0.12 mag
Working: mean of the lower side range 61.6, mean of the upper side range 60.2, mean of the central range 54.4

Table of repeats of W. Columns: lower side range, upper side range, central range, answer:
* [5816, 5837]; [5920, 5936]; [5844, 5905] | 4.4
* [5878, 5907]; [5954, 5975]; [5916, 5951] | -1.9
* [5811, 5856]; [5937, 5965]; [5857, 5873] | 0.4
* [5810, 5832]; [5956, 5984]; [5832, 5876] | 1.2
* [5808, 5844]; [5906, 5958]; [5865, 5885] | 0.4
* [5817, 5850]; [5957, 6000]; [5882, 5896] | 3.1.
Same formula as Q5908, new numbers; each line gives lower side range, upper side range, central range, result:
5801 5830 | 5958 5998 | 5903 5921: 0.05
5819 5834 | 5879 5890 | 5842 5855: -0.05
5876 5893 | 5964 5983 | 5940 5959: -0.03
